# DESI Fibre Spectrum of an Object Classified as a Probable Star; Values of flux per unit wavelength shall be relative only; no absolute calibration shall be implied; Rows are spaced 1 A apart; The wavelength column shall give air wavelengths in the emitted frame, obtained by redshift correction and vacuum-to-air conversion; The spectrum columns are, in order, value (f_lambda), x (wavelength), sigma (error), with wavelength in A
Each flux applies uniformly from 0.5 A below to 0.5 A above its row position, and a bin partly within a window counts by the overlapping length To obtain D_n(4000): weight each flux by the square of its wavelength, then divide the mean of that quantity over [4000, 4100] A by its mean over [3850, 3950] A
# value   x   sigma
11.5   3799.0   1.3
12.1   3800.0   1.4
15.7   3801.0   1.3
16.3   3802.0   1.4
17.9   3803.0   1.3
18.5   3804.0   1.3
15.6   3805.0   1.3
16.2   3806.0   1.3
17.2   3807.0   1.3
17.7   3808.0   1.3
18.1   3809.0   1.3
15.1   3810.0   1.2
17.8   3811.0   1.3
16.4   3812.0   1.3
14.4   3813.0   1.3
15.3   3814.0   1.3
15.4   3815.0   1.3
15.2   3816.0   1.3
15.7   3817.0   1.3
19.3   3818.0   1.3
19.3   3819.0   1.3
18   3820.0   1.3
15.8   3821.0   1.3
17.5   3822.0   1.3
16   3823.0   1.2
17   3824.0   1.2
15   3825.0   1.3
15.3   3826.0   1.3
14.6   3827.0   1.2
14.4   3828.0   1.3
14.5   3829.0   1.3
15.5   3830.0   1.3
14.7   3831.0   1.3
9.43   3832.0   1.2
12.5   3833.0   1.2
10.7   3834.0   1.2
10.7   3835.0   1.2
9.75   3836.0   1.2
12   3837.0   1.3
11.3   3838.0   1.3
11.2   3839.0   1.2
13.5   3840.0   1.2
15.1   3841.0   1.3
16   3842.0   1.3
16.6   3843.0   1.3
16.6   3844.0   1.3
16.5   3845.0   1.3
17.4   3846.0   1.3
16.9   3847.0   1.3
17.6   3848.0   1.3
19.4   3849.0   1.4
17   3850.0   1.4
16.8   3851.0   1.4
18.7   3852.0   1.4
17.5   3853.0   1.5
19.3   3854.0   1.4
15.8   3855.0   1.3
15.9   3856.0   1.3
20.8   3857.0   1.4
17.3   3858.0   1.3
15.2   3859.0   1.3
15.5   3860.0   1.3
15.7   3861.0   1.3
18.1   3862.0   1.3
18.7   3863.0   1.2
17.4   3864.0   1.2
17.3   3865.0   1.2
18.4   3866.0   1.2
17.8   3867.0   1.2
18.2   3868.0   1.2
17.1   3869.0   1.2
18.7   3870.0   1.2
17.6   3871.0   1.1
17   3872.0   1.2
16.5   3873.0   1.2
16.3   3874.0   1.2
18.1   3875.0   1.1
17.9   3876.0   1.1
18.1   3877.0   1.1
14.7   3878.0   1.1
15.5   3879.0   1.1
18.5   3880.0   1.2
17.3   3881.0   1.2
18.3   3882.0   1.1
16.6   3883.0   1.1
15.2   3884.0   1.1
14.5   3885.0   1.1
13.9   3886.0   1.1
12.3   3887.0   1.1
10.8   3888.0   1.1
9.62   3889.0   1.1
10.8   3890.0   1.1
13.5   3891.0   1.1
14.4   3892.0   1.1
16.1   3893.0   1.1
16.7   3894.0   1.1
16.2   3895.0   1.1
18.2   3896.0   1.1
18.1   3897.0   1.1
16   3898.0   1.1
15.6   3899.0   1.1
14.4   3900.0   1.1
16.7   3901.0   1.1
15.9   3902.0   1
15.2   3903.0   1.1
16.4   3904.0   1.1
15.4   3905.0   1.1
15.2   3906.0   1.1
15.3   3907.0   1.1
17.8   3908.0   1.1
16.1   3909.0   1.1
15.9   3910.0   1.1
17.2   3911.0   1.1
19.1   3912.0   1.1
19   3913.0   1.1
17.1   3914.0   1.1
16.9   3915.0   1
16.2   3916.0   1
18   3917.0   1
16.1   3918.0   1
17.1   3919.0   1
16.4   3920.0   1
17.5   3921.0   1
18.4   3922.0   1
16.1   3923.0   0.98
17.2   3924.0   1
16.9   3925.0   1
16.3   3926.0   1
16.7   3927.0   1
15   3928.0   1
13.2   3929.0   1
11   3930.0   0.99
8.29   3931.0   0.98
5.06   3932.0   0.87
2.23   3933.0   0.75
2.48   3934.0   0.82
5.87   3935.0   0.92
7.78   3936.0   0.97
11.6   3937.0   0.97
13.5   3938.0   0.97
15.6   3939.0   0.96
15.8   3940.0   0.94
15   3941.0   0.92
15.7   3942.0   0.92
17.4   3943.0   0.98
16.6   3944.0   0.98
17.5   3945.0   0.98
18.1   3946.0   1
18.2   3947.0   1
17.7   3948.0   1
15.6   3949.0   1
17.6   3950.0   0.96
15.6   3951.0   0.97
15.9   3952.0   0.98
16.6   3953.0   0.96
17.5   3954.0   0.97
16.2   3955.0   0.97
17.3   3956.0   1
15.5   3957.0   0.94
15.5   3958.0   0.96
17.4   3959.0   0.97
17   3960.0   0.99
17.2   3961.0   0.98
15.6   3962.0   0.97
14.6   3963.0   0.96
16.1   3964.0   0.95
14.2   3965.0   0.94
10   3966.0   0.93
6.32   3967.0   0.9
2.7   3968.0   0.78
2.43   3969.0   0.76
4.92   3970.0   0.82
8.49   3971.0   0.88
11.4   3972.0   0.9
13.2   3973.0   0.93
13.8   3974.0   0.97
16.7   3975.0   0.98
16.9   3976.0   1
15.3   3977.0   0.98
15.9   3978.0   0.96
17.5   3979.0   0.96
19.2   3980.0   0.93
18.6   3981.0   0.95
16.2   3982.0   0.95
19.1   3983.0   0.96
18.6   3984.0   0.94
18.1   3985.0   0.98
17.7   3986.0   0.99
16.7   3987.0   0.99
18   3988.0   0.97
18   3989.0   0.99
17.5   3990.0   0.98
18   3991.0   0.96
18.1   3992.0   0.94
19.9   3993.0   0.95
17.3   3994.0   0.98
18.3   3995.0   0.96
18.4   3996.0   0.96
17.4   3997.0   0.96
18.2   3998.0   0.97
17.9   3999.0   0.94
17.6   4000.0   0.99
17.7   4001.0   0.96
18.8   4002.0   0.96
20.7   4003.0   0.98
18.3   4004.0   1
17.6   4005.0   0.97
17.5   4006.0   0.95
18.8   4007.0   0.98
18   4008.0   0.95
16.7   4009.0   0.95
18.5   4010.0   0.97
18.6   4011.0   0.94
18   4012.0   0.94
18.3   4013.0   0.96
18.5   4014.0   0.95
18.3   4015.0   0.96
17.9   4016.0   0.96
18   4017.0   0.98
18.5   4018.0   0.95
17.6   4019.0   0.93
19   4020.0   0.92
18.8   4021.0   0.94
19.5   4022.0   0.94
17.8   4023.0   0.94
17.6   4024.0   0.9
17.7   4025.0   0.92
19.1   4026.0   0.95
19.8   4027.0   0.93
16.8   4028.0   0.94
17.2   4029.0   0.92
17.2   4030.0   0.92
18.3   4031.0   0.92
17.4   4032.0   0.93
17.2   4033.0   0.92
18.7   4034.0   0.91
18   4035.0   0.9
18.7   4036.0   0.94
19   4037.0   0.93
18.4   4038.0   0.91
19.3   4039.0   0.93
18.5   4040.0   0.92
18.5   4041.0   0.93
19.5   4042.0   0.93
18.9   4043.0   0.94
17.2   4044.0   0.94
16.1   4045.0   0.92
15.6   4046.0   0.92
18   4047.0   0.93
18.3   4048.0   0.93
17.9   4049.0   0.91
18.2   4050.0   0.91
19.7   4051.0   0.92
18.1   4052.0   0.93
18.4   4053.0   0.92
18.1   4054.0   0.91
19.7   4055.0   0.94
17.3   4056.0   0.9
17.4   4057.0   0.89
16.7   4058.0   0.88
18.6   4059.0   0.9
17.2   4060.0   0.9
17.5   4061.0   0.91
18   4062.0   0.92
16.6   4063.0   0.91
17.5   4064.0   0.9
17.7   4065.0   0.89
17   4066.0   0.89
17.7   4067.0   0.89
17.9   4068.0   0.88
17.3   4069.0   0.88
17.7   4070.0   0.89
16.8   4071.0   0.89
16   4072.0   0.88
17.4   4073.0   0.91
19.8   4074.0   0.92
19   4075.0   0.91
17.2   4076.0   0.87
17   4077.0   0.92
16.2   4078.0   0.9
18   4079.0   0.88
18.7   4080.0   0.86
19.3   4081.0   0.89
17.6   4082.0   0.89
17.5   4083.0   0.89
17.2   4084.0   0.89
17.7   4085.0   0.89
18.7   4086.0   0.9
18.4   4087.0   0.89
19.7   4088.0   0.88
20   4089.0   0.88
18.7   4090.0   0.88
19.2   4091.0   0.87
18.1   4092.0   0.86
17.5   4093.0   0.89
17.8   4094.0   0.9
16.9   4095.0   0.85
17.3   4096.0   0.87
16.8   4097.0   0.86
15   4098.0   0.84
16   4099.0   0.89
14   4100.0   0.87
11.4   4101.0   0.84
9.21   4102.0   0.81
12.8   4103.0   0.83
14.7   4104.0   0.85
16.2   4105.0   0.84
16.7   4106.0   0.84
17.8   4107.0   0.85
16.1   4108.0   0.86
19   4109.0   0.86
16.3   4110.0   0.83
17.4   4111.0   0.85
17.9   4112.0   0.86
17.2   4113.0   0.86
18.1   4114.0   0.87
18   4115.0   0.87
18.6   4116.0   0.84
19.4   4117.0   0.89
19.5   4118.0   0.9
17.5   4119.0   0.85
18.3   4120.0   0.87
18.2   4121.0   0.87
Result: 1.24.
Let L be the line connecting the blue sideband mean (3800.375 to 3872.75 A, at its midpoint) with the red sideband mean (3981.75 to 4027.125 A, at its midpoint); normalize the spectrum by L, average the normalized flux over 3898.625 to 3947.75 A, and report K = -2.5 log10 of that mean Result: 0.16 mag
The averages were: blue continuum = 16.1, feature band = 14.9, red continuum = 18.2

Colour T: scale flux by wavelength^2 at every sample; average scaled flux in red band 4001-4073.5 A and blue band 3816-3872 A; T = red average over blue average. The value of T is 1.24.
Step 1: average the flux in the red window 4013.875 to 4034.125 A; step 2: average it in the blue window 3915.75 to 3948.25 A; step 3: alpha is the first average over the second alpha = 1.3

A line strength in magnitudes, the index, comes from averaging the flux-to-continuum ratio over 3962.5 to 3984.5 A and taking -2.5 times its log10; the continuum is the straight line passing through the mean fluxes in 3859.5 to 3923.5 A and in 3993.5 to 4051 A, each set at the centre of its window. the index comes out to 0.30 mag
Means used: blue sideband 16.4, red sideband 18.1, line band 13.3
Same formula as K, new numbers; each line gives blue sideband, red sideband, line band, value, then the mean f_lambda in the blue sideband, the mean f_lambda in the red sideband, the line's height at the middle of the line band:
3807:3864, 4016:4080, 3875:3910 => 0.06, 15.8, 17.9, 16.4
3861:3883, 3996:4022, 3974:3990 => 0.04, 17.4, 18.2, 18.1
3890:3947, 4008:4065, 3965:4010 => 0.06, 15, 18.1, 16.8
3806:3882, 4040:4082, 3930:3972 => 0.29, 16.2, 17.8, 17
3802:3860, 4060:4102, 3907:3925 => -0.05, 15.8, 17.4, 16.3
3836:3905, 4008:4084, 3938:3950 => 0.02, 16.1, 18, 16.9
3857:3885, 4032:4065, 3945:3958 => 0.05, 17.2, 18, 17.5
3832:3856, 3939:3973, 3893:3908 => -0.10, 15.1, 14.4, 14.7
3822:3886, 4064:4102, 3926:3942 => 0.44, 16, 17.4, 16.5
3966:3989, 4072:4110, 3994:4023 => -0.23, 14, 17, 14.8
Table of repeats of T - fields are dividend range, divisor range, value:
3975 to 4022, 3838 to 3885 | 1.14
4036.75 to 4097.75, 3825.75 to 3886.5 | 1.25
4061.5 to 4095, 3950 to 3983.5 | 1.32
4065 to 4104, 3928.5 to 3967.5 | 1.32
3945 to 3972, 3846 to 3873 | 0.84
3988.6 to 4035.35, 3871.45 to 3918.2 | 1.21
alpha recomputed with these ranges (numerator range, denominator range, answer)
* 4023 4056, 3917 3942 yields 1.38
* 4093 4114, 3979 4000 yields 0.88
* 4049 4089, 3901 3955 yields 1.19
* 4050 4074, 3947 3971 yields 1.28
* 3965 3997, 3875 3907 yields 0.97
